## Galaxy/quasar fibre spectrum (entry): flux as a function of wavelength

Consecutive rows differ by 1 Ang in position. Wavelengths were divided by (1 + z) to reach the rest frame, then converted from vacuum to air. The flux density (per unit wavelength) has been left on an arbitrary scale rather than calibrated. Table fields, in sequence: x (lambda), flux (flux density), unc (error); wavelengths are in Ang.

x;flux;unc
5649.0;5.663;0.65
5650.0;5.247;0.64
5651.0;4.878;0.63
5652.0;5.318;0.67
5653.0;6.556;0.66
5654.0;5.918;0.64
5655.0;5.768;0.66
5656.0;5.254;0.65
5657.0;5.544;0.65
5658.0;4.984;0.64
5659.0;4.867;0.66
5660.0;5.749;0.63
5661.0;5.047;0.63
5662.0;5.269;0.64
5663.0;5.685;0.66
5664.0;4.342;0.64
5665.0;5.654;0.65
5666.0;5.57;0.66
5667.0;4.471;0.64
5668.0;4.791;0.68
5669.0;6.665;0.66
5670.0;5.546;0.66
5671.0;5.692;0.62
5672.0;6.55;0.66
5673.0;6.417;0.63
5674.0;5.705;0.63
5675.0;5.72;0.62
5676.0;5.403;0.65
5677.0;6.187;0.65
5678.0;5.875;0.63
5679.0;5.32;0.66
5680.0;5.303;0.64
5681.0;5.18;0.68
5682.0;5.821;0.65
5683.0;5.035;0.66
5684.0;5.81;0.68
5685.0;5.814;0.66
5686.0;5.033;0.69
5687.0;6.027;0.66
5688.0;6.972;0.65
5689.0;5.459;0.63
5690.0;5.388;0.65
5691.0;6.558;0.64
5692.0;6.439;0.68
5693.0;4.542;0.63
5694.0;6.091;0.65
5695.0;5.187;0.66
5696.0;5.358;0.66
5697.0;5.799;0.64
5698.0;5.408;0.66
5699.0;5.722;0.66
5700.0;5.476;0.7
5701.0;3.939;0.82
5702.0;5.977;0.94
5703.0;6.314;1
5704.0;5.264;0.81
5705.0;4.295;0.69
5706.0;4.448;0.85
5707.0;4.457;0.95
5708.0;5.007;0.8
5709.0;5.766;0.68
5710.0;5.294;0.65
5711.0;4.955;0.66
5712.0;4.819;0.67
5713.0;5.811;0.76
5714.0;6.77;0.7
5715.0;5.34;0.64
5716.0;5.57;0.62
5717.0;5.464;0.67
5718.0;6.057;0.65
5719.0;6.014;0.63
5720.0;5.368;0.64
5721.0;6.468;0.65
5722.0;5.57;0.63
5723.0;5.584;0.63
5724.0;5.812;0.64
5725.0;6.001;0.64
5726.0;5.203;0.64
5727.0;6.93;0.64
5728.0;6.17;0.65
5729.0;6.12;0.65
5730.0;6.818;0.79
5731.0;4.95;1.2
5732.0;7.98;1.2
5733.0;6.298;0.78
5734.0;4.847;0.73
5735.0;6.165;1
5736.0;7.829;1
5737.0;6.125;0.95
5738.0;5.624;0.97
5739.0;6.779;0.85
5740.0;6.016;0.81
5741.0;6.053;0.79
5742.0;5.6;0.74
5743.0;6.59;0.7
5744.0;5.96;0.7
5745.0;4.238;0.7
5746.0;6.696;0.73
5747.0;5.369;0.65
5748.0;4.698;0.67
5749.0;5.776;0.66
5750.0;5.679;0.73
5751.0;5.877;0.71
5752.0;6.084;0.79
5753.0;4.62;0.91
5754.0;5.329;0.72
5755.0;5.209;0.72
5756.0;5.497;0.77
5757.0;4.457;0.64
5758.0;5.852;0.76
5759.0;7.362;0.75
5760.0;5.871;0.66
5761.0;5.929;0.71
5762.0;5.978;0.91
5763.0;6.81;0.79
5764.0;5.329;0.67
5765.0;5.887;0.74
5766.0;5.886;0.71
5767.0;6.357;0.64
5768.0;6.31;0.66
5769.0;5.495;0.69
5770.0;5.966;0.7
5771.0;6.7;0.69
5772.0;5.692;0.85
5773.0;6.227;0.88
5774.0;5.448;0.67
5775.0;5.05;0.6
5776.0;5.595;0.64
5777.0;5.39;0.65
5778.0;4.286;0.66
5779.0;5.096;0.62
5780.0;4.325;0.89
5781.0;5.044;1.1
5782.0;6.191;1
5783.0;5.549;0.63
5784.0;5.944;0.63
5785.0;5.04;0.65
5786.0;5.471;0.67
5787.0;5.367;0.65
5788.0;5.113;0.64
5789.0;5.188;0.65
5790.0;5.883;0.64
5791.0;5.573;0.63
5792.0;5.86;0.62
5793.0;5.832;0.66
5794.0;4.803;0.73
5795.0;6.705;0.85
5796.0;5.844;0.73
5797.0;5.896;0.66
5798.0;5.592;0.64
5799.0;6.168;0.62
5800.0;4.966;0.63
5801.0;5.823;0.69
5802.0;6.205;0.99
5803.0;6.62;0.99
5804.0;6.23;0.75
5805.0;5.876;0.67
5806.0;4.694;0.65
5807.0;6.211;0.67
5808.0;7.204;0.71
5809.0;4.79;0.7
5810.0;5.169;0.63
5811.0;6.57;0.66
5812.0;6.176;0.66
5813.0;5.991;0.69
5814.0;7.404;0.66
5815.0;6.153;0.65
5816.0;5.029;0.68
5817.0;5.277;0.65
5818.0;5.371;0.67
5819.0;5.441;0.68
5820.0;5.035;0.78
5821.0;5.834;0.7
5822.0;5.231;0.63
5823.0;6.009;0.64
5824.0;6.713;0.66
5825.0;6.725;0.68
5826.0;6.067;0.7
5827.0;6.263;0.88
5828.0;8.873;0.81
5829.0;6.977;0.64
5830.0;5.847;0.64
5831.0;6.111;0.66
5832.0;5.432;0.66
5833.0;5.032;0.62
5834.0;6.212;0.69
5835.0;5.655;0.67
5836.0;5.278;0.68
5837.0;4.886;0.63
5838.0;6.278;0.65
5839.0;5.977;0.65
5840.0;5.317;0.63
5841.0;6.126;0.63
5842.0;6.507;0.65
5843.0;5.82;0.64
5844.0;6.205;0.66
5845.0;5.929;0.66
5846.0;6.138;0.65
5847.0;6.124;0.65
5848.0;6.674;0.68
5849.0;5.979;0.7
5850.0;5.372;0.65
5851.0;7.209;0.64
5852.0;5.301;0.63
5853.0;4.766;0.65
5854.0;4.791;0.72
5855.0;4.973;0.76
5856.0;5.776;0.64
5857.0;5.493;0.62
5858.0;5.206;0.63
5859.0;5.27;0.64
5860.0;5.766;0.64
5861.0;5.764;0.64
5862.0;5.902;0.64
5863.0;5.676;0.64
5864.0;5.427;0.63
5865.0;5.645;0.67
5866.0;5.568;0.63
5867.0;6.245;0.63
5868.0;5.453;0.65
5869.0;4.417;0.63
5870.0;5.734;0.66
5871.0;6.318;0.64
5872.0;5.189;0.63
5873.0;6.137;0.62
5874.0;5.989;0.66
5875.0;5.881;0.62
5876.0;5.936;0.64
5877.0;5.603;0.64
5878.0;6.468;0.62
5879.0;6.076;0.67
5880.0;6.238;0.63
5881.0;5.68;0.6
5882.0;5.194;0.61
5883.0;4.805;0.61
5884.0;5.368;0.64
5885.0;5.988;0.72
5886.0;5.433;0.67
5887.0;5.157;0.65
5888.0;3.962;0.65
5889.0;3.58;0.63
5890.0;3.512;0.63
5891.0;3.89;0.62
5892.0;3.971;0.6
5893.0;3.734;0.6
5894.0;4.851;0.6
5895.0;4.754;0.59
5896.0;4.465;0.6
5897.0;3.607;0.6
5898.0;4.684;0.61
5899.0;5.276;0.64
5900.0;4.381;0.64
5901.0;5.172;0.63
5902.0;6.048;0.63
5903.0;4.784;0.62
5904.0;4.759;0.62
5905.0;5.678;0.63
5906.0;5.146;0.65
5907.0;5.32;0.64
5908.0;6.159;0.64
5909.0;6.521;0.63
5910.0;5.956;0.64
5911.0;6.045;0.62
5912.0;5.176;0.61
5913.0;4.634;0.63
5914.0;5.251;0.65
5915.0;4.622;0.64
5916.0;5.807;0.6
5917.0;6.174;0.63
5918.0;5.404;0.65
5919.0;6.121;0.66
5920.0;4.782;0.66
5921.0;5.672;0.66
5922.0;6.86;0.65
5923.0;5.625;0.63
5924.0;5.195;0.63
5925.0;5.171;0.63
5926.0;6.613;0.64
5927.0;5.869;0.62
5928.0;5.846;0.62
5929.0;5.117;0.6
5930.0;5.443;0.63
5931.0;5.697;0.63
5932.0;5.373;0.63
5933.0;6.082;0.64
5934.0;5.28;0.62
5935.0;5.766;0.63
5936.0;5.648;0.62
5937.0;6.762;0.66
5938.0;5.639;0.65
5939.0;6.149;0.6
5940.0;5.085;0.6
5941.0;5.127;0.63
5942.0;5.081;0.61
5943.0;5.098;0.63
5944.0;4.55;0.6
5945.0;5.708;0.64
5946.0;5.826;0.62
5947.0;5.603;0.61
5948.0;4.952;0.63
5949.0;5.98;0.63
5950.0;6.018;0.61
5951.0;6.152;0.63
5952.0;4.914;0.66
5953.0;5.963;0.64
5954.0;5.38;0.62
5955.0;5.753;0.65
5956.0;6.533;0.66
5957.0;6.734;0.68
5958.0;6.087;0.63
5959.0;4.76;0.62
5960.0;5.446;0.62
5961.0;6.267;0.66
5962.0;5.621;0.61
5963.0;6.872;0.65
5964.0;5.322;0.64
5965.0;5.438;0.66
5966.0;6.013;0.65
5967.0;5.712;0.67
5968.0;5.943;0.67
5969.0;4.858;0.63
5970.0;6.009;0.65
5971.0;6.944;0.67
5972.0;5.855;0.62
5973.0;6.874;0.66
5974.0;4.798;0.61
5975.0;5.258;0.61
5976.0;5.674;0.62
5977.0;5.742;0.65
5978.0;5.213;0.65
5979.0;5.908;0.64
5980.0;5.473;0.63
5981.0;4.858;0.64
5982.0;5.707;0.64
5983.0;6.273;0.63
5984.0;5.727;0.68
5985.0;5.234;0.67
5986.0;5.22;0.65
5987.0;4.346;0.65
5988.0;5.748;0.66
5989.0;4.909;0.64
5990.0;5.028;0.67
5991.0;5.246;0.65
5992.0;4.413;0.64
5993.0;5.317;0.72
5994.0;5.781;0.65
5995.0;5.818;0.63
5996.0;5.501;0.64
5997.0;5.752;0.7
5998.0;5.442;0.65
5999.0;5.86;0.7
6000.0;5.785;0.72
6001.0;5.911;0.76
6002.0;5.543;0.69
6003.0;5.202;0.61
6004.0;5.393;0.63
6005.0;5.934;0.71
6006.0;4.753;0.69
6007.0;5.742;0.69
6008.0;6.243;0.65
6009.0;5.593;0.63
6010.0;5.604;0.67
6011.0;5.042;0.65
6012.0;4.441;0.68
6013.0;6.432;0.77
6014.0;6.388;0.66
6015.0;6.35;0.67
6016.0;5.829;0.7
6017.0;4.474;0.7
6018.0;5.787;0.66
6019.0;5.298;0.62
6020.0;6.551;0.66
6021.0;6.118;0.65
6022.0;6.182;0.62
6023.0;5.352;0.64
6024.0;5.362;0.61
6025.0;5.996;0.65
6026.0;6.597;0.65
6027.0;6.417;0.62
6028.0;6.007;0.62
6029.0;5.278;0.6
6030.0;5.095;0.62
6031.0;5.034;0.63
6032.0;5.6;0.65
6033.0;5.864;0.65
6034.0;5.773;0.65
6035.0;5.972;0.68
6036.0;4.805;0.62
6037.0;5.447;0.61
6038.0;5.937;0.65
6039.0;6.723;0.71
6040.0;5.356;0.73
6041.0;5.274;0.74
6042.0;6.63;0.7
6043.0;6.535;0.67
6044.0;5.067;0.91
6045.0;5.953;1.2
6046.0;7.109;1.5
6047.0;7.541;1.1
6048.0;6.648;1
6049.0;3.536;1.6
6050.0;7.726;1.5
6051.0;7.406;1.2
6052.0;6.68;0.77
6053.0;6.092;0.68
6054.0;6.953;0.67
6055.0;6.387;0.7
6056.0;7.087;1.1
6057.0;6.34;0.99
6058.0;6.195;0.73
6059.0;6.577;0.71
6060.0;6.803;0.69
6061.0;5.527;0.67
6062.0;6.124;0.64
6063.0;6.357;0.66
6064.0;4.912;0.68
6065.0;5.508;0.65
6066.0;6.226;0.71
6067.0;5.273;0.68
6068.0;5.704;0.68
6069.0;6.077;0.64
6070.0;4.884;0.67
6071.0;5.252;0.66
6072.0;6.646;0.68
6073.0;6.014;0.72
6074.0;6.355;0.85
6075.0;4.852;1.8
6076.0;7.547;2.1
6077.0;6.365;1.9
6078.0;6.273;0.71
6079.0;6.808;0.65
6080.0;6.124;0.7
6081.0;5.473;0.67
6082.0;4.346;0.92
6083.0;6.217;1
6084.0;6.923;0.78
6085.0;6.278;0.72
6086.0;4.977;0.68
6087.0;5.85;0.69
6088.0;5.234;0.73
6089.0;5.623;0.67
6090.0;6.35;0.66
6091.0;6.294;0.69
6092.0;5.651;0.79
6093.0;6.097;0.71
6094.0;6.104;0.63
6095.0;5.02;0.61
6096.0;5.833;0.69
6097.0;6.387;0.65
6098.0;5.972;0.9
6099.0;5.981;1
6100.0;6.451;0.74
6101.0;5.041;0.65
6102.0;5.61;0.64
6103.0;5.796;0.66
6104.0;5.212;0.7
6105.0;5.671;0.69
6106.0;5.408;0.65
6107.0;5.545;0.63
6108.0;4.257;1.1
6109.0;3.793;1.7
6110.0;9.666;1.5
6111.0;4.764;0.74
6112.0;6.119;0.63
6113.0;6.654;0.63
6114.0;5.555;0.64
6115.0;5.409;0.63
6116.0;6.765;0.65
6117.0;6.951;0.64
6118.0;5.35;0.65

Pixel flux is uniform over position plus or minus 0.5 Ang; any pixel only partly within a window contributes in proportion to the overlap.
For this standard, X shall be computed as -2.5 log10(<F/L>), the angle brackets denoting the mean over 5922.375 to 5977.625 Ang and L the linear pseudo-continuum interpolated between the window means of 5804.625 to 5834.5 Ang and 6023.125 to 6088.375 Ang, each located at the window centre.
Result 0.055 mag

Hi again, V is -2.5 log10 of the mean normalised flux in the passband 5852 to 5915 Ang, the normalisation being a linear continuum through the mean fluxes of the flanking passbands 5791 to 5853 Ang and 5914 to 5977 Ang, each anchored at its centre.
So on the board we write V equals 0.11 mag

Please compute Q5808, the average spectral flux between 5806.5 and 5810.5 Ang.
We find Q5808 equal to 5.84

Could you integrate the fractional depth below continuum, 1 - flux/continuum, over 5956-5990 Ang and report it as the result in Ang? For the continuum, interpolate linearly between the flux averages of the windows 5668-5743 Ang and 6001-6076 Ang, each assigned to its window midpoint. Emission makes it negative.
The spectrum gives 1.2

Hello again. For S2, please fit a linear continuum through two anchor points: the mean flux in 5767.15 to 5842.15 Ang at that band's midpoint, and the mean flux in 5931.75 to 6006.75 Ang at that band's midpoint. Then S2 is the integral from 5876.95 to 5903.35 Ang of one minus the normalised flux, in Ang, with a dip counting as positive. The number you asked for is 3.66 Ang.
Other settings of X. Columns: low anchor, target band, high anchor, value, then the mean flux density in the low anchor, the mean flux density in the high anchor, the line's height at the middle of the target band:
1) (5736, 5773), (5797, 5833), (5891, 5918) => -0.08 mag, 5.86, 5.1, 5.55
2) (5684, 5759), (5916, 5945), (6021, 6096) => 0.05 mag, 5.7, 5.98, 5.88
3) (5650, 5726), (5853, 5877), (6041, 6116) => 0.03 mag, 5.54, 6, 5.74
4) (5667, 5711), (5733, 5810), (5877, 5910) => -0.08 mag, 5.54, 5.04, 5.34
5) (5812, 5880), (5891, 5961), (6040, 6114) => 0.09 mag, 5.85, 5.99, 5.9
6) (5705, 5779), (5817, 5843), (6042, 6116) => -0.02 mag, 5.76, 6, 5.82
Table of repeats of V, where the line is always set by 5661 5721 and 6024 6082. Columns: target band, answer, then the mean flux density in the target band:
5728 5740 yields -0.13 mag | 6.3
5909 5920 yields 0.06 mag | 5.53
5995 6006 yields 0.07 mag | 5.6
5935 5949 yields 0.07 mag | 5.51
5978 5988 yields 0.10 mag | 5.42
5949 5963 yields 0.01 mag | 5.86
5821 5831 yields -0.13 mag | 6.47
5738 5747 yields -0.06 mag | 5.94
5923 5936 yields 0.04 mag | 5.62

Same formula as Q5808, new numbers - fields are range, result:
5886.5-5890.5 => 4.05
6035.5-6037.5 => 5.13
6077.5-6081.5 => 6.17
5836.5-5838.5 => 5.58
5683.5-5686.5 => 5.55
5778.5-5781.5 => 4.82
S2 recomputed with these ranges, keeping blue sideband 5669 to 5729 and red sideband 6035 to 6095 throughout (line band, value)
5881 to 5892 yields 2.15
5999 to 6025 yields 1.39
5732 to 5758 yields -0.45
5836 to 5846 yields -0.15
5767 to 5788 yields 0.73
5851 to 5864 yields 0.78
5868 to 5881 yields 0.04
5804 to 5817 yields -0.38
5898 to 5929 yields 1.89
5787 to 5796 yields 0.18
